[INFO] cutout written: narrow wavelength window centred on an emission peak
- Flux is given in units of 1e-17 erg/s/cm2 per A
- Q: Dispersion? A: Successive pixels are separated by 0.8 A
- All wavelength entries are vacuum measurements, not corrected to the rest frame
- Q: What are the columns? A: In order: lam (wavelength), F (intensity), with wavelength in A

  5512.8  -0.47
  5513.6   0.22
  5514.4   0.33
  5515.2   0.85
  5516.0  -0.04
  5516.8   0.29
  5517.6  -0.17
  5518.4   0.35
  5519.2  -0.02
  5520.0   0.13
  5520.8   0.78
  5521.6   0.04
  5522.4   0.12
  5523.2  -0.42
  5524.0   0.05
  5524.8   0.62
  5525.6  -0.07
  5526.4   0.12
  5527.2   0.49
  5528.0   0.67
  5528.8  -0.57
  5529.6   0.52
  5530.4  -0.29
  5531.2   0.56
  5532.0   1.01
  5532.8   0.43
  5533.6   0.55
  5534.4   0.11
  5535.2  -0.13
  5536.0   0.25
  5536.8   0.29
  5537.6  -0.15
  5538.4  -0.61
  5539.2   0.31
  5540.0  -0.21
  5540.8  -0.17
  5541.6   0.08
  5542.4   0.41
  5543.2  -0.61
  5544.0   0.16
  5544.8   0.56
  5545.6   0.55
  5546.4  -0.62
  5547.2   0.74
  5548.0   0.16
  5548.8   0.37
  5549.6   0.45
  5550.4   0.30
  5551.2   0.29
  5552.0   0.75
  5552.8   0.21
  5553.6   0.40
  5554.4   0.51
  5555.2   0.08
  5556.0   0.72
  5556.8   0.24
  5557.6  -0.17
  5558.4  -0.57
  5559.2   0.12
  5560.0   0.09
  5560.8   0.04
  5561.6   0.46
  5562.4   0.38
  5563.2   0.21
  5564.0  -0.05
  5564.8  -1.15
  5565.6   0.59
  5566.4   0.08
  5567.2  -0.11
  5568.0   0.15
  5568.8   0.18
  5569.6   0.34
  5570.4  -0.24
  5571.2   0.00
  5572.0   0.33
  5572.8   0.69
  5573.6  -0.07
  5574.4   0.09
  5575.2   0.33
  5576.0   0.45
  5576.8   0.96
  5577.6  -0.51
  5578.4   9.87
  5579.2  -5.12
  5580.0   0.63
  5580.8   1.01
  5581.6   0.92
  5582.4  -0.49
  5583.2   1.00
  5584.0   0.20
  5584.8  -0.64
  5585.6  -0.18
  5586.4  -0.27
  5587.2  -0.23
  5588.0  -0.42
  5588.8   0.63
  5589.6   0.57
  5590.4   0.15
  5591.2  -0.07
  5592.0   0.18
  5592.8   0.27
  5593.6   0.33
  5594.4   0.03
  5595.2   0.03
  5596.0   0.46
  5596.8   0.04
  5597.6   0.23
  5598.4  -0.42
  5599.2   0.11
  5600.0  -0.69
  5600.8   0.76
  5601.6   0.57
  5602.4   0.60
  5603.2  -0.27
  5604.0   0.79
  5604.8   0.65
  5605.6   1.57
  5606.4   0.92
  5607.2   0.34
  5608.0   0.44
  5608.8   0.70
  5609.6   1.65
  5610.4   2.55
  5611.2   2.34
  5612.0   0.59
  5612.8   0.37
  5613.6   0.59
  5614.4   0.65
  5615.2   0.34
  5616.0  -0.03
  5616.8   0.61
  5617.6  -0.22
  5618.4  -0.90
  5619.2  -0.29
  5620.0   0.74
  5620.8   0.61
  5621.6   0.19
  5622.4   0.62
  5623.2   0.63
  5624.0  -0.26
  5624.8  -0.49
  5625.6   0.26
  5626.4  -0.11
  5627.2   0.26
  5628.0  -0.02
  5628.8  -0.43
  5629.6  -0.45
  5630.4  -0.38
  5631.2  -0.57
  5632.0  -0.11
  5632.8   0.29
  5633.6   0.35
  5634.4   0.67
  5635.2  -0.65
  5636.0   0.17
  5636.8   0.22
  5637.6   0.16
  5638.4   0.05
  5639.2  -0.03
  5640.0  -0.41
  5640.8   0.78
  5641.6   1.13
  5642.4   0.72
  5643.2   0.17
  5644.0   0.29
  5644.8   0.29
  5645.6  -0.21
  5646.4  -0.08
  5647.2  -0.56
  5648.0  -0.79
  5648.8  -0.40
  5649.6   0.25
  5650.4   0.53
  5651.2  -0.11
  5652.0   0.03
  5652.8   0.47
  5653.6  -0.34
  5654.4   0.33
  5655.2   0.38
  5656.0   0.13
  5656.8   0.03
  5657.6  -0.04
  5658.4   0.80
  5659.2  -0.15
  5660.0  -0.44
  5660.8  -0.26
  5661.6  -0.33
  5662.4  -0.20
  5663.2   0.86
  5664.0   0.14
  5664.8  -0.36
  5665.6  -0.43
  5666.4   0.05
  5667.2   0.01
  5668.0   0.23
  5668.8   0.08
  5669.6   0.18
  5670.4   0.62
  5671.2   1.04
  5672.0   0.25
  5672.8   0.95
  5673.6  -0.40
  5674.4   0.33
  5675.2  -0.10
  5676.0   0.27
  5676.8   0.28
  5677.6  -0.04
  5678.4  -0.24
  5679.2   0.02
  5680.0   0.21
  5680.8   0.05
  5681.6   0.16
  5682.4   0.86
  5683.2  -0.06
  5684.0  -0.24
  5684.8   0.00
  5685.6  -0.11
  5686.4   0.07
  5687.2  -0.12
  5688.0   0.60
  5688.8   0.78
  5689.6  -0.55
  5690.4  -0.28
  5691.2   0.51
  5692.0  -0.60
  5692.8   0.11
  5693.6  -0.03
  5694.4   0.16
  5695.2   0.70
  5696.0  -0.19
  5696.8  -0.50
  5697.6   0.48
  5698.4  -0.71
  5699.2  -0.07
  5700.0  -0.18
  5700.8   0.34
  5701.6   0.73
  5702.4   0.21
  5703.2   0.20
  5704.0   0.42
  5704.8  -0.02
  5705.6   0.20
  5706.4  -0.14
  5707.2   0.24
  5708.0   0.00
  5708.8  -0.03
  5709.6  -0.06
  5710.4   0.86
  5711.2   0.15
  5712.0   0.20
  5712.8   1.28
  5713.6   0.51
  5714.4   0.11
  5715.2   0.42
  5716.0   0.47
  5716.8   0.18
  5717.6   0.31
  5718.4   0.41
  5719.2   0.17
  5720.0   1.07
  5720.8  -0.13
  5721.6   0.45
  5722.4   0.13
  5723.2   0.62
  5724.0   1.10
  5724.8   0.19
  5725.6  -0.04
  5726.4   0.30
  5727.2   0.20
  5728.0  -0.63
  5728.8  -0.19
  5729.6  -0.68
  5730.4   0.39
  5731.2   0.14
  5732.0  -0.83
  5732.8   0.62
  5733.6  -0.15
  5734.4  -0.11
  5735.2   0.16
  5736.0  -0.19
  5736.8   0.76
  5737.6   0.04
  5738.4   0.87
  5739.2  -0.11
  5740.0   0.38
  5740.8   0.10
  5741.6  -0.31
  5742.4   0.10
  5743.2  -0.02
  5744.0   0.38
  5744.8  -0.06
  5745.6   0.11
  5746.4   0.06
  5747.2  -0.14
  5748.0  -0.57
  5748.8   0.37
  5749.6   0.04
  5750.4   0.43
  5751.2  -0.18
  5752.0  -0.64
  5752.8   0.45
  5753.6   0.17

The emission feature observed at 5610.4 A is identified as [O II] 3727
